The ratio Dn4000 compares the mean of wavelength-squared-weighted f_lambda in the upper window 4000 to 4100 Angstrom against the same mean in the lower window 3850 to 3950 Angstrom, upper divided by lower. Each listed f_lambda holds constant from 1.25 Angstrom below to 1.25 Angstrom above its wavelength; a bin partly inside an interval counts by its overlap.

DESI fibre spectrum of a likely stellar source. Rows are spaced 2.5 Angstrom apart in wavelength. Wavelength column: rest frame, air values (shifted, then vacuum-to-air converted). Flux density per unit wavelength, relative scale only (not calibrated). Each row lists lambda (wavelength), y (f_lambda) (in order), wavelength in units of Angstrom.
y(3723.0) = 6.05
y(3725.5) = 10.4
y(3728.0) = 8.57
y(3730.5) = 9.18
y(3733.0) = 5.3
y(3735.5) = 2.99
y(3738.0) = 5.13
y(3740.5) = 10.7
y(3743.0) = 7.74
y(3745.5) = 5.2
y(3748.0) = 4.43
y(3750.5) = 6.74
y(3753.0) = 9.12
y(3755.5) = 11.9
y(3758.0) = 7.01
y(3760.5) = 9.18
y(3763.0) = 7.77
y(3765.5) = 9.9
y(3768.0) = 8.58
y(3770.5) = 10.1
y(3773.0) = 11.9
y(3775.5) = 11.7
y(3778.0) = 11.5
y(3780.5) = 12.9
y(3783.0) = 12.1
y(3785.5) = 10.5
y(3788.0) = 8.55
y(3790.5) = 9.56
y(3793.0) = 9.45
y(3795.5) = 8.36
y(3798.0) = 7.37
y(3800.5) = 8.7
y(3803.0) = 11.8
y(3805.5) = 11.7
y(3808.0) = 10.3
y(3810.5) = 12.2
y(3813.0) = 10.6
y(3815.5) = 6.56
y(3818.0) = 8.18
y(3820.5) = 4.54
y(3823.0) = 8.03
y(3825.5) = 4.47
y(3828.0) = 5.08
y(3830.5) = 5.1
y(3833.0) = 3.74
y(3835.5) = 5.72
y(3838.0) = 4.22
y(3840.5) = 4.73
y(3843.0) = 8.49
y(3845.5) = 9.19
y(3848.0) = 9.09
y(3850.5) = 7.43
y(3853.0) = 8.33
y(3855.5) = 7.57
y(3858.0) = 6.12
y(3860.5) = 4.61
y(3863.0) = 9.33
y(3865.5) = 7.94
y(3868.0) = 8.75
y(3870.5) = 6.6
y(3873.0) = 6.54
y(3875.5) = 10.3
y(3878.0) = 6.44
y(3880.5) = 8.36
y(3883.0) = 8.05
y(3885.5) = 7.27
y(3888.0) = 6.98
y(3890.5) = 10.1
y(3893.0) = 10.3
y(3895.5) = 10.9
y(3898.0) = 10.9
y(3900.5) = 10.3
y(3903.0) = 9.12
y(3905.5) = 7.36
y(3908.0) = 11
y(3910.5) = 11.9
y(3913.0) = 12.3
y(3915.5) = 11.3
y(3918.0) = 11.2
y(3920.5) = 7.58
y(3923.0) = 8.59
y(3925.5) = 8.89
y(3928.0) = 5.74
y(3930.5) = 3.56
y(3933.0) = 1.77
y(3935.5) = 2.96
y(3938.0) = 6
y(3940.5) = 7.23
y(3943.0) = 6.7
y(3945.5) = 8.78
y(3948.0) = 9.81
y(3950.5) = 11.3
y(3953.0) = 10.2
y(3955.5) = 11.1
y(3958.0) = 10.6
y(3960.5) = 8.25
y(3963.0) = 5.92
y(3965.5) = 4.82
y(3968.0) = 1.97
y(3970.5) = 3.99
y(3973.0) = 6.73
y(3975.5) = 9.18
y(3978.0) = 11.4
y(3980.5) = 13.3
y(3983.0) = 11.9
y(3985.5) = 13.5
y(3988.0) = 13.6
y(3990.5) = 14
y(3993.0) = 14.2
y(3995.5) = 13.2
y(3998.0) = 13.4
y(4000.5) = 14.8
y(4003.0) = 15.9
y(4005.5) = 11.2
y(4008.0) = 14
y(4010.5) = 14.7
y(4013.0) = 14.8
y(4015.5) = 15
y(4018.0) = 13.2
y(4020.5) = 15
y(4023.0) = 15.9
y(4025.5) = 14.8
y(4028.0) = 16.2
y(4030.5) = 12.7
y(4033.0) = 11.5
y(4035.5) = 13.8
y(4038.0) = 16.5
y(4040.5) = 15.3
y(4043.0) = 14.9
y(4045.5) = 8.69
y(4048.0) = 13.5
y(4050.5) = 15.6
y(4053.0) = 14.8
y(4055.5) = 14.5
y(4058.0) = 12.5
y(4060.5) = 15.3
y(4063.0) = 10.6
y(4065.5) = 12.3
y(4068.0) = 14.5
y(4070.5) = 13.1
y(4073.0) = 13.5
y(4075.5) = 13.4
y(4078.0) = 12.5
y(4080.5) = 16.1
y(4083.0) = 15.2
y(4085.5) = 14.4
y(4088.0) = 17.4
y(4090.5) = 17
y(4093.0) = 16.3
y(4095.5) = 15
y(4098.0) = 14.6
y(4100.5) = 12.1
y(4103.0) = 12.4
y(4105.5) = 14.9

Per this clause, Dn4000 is 1.9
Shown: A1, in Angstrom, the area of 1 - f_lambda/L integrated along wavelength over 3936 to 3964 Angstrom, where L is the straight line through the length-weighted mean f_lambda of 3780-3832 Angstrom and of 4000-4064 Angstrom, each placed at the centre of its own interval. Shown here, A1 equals 8.2 Angstrom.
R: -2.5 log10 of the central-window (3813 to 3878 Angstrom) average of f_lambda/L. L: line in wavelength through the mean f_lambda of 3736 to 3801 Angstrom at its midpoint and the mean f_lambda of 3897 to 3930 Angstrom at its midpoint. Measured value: 0.33 mag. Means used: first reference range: 9.01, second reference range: 9.56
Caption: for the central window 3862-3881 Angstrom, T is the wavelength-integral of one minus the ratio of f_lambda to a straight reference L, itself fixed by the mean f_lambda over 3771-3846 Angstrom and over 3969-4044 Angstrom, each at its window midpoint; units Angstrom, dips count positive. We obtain 3.89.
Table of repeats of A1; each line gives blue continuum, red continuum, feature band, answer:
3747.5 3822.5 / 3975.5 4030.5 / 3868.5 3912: 9.9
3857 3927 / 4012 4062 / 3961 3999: 6.9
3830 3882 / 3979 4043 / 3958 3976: 9.0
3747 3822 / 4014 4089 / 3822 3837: 7.2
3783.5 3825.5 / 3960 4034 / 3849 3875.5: 6.6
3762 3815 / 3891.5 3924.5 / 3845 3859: 3.1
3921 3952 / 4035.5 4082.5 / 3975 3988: -3.8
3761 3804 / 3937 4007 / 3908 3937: 6.3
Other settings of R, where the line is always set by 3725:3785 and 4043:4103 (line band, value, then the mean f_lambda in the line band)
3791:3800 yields 0.110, 8.52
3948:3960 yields 0.146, 10.5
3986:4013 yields -0.091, 13.9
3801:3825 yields 0.062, 9.15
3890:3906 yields 0.119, 9.96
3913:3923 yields 0.132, 10.1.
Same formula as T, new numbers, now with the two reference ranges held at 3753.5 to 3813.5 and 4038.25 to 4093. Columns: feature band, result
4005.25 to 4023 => -1.14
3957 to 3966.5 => 3.96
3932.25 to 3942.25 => 6.16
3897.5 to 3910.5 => 2.16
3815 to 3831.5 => 7.27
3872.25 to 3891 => 5.81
